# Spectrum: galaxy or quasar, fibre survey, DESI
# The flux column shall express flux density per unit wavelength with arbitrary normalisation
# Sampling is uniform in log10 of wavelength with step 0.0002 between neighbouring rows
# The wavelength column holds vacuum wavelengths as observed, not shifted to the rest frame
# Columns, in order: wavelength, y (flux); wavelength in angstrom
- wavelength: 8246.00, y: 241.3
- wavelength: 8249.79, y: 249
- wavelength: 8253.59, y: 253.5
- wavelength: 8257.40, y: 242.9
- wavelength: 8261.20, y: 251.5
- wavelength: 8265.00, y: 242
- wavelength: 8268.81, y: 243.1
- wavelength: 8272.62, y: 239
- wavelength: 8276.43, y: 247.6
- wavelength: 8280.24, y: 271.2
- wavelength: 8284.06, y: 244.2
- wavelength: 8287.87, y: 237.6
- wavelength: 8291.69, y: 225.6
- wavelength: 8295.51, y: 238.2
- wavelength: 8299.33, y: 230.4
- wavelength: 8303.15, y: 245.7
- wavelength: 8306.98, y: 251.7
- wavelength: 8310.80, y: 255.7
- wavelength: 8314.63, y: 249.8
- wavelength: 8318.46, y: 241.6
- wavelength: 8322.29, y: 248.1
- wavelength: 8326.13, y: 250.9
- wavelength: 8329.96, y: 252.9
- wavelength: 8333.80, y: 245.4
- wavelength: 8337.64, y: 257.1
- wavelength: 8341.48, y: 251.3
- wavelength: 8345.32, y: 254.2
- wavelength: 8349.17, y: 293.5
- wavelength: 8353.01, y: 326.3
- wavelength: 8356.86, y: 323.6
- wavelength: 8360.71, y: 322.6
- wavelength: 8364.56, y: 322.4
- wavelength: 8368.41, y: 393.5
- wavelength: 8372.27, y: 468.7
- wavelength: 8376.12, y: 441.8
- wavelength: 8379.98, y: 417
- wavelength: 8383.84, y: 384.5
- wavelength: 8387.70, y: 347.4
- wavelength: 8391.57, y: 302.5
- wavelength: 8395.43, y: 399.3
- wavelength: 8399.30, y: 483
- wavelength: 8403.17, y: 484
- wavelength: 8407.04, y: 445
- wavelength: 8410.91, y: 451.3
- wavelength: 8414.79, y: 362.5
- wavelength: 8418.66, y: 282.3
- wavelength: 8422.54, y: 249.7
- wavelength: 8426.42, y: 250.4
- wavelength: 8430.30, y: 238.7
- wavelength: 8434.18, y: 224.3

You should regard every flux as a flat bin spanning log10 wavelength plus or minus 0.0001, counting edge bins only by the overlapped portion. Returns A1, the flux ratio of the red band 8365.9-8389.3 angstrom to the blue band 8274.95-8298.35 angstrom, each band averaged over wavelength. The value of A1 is 1.67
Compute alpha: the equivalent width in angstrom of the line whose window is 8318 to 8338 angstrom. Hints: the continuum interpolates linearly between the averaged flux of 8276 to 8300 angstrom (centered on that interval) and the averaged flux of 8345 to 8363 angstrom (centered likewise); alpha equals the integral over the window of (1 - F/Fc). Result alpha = 2.4 angstrom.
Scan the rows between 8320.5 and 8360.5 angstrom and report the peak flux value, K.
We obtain 326.3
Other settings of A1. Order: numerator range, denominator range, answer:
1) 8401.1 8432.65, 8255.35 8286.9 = 1.39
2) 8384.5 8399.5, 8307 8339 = 1.49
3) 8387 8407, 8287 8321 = 1.70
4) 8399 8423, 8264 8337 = 1.62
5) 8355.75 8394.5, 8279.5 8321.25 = 1.53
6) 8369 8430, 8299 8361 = 1.44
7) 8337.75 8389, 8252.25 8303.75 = 1.42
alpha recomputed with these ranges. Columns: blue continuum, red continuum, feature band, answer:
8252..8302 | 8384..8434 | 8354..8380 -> -4.9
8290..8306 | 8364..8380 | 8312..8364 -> 9.5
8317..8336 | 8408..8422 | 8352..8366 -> -1.7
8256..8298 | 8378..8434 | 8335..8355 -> 1.9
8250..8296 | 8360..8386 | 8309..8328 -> 3.9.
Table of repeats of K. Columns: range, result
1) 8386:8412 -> 484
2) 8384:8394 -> 347.4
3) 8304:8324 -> 255.7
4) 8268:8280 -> 247.6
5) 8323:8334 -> 252.9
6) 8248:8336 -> 271.2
